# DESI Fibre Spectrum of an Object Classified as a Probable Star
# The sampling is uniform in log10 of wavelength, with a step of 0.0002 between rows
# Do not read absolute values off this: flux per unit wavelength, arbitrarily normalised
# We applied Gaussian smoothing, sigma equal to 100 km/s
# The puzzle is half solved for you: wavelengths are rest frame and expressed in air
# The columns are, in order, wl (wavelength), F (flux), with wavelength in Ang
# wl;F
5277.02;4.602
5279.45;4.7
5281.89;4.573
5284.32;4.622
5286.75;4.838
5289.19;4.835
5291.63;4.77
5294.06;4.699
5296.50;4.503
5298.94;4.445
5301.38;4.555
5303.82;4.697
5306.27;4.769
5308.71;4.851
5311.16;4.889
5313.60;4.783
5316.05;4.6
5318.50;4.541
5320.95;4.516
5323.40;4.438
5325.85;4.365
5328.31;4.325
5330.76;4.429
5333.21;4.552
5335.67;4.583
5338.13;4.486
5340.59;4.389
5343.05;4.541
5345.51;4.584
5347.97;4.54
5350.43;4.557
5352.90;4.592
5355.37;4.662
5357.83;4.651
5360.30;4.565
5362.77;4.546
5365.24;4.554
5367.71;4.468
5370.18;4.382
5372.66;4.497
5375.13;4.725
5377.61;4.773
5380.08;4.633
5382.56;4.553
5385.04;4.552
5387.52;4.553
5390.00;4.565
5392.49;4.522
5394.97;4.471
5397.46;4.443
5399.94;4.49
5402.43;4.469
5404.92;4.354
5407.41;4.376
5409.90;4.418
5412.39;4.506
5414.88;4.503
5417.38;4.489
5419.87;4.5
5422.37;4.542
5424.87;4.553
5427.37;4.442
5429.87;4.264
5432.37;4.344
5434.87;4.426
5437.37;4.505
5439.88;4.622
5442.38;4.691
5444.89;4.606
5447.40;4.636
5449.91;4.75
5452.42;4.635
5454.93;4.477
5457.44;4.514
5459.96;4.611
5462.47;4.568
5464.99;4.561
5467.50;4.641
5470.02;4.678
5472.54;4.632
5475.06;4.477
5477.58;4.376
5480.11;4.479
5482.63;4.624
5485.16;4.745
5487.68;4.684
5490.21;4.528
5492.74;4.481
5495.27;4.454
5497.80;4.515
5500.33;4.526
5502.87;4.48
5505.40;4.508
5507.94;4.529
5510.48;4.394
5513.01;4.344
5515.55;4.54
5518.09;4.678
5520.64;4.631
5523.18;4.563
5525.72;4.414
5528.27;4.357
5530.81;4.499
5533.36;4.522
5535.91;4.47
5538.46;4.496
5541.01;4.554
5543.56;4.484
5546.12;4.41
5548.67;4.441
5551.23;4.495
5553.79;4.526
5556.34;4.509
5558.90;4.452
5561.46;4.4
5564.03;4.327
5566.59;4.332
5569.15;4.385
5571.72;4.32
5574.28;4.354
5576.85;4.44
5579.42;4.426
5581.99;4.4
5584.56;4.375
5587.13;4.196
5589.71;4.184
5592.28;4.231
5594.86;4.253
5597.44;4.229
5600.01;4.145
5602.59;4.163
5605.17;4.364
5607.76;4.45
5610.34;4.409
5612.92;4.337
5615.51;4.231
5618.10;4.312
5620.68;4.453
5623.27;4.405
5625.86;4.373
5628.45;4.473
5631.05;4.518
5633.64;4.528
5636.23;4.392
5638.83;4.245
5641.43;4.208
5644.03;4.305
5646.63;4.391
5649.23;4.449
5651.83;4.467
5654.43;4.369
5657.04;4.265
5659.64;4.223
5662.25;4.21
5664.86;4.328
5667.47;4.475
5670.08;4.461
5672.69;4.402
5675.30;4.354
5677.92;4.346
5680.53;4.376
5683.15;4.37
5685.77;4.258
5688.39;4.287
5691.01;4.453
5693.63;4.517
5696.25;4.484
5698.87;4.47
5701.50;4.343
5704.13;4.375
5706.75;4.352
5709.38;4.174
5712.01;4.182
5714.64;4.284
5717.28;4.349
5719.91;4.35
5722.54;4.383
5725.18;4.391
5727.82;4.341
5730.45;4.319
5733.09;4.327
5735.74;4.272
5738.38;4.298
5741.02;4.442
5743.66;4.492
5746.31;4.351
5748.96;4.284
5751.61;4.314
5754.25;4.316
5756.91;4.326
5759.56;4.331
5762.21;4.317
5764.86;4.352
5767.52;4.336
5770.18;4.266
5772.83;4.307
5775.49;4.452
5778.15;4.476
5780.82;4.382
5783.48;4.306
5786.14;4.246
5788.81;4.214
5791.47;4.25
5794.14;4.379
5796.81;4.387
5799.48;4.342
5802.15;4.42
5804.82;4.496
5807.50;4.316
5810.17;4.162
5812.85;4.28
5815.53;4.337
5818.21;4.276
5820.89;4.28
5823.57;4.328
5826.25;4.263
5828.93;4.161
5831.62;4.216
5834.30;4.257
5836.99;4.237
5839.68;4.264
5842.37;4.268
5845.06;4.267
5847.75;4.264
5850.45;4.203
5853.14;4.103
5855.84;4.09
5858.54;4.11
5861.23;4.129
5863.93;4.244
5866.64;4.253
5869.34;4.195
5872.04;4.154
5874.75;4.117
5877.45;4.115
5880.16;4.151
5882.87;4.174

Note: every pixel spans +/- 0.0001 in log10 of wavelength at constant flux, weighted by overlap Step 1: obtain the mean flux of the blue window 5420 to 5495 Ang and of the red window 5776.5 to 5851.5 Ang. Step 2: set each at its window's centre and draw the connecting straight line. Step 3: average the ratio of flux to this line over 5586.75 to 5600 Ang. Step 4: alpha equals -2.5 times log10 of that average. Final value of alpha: 0.06 mag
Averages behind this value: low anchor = 4.55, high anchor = 4.3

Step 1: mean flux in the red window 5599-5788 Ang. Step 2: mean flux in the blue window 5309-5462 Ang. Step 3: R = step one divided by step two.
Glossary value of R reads 0.96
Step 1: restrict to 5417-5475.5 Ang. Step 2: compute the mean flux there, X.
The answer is 4.55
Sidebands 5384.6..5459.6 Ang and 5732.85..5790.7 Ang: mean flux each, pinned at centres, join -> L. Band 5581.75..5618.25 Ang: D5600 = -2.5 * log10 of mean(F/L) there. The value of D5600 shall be 0.03 mag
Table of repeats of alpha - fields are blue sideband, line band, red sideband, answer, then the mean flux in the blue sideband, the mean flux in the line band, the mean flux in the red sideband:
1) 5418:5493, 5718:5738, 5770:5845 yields 0.01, 4.55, 4.34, 4.31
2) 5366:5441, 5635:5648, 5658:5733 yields 0.02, 4.5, 4.31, 4.35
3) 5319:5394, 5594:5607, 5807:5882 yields 0.03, 4.54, 4.24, 4.21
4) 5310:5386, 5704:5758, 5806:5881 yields -0.01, 4.56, 4.33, 4.22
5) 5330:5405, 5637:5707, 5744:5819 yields 0.01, 4.54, 4.36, 4.33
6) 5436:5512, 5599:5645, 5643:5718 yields 0.02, 4.56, 4.35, 4.36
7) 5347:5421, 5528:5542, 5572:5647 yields -0.02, 4.53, 4.49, 4.34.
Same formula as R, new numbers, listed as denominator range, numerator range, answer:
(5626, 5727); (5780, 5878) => 0.97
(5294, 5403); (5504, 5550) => 0.98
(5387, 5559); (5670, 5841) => 0.96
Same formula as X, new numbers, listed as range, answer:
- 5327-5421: 4.52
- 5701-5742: 4.32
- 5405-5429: 4.47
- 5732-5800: 4.34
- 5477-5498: 4.55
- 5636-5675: 4.34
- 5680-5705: 4.39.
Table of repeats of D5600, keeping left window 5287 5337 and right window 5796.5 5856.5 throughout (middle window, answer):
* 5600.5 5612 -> 0.021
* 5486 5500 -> -0.012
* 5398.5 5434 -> 0.023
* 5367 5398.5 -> 0.003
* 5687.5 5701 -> -0.021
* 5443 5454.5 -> -0.029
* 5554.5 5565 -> 0.004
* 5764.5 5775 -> -0.004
